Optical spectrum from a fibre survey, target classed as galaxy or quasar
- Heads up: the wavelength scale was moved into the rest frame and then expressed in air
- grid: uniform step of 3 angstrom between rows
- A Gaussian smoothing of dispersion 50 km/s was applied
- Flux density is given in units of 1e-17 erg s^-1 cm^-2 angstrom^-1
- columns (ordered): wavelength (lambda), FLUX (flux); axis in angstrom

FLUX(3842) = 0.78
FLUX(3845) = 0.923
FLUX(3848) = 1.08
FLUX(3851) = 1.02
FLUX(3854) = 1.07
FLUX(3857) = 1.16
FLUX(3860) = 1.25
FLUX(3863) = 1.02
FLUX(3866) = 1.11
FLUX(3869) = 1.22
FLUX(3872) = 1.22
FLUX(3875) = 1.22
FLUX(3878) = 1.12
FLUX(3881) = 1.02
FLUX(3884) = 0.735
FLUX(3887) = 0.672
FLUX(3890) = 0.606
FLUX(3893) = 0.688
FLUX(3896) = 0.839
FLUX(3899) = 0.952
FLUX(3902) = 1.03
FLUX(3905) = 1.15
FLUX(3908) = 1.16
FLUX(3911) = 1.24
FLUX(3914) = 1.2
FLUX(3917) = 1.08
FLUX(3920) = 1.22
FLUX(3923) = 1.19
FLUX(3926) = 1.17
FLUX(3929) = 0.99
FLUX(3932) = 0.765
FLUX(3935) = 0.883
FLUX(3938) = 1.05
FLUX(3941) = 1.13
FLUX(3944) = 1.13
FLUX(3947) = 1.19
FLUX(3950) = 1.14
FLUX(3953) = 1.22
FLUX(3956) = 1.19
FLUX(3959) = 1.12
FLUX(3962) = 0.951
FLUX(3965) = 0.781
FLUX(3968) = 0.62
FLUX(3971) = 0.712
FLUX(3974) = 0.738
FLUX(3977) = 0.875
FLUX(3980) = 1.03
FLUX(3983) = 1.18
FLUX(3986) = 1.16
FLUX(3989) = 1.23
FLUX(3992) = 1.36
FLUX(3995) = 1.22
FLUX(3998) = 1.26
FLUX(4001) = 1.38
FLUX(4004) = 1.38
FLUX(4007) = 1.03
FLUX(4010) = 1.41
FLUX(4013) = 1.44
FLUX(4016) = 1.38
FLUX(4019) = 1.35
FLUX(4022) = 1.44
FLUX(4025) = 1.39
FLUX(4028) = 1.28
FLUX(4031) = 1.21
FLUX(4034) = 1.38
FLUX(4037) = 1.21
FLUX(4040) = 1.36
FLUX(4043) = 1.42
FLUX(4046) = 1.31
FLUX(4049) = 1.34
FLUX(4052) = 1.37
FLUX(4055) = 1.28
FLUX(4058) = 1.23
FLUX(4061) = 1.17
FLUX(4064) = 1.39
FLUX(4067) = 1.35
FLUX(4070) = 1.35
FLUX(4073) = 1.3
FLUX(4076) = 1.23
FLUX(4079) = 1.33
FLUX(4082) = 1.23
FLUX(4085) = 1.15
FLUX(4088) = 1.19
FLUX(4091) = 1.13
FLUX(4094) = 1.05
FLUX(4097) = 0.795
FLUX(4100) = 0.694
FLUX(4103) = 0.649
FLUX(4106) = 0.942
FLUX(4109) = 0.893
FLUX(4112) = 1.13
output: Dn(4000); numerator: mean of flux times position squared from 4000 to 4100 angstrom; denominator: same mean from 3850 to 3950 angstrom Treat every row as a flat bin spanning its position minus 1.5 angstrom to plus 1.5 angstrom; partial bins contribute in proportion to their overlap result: 1.31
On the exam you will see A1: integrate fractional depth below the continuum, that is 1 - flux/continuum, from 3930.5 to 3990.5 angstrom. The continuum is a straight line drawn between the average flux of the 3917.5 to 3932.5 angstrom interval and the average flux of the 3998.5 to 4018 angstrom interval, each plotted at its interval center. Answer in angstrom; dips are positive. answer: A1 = 9.4 angstrom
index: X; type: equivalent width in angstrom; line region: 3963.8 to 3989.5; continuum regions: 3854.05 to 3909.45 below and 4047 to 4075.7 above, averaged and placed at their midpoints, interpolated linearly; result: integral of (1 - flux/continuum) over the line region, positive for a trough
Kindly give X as 5.6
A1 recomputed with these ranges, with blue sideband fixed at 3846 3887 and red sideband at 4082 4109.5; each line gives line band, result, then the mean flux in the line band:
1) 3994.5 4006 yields -3.4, 1.31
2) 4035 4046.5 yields -3.9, 1.33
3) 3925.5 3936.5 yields 1.2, 0.932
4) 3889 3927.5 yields 0.4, 1.05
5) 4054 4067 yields -4.0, 1.28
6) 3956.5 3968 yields 1.1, 0.928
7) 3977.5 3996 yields -3.0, 1.18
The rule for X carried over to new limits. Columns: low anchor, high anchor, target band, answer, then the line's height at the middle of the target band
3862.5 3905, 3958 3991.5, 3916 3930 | -2.56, 0.961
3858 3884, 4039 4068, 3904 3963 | 4.03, 1.19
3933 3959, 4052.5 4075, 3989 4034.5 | -4.06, 1.21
